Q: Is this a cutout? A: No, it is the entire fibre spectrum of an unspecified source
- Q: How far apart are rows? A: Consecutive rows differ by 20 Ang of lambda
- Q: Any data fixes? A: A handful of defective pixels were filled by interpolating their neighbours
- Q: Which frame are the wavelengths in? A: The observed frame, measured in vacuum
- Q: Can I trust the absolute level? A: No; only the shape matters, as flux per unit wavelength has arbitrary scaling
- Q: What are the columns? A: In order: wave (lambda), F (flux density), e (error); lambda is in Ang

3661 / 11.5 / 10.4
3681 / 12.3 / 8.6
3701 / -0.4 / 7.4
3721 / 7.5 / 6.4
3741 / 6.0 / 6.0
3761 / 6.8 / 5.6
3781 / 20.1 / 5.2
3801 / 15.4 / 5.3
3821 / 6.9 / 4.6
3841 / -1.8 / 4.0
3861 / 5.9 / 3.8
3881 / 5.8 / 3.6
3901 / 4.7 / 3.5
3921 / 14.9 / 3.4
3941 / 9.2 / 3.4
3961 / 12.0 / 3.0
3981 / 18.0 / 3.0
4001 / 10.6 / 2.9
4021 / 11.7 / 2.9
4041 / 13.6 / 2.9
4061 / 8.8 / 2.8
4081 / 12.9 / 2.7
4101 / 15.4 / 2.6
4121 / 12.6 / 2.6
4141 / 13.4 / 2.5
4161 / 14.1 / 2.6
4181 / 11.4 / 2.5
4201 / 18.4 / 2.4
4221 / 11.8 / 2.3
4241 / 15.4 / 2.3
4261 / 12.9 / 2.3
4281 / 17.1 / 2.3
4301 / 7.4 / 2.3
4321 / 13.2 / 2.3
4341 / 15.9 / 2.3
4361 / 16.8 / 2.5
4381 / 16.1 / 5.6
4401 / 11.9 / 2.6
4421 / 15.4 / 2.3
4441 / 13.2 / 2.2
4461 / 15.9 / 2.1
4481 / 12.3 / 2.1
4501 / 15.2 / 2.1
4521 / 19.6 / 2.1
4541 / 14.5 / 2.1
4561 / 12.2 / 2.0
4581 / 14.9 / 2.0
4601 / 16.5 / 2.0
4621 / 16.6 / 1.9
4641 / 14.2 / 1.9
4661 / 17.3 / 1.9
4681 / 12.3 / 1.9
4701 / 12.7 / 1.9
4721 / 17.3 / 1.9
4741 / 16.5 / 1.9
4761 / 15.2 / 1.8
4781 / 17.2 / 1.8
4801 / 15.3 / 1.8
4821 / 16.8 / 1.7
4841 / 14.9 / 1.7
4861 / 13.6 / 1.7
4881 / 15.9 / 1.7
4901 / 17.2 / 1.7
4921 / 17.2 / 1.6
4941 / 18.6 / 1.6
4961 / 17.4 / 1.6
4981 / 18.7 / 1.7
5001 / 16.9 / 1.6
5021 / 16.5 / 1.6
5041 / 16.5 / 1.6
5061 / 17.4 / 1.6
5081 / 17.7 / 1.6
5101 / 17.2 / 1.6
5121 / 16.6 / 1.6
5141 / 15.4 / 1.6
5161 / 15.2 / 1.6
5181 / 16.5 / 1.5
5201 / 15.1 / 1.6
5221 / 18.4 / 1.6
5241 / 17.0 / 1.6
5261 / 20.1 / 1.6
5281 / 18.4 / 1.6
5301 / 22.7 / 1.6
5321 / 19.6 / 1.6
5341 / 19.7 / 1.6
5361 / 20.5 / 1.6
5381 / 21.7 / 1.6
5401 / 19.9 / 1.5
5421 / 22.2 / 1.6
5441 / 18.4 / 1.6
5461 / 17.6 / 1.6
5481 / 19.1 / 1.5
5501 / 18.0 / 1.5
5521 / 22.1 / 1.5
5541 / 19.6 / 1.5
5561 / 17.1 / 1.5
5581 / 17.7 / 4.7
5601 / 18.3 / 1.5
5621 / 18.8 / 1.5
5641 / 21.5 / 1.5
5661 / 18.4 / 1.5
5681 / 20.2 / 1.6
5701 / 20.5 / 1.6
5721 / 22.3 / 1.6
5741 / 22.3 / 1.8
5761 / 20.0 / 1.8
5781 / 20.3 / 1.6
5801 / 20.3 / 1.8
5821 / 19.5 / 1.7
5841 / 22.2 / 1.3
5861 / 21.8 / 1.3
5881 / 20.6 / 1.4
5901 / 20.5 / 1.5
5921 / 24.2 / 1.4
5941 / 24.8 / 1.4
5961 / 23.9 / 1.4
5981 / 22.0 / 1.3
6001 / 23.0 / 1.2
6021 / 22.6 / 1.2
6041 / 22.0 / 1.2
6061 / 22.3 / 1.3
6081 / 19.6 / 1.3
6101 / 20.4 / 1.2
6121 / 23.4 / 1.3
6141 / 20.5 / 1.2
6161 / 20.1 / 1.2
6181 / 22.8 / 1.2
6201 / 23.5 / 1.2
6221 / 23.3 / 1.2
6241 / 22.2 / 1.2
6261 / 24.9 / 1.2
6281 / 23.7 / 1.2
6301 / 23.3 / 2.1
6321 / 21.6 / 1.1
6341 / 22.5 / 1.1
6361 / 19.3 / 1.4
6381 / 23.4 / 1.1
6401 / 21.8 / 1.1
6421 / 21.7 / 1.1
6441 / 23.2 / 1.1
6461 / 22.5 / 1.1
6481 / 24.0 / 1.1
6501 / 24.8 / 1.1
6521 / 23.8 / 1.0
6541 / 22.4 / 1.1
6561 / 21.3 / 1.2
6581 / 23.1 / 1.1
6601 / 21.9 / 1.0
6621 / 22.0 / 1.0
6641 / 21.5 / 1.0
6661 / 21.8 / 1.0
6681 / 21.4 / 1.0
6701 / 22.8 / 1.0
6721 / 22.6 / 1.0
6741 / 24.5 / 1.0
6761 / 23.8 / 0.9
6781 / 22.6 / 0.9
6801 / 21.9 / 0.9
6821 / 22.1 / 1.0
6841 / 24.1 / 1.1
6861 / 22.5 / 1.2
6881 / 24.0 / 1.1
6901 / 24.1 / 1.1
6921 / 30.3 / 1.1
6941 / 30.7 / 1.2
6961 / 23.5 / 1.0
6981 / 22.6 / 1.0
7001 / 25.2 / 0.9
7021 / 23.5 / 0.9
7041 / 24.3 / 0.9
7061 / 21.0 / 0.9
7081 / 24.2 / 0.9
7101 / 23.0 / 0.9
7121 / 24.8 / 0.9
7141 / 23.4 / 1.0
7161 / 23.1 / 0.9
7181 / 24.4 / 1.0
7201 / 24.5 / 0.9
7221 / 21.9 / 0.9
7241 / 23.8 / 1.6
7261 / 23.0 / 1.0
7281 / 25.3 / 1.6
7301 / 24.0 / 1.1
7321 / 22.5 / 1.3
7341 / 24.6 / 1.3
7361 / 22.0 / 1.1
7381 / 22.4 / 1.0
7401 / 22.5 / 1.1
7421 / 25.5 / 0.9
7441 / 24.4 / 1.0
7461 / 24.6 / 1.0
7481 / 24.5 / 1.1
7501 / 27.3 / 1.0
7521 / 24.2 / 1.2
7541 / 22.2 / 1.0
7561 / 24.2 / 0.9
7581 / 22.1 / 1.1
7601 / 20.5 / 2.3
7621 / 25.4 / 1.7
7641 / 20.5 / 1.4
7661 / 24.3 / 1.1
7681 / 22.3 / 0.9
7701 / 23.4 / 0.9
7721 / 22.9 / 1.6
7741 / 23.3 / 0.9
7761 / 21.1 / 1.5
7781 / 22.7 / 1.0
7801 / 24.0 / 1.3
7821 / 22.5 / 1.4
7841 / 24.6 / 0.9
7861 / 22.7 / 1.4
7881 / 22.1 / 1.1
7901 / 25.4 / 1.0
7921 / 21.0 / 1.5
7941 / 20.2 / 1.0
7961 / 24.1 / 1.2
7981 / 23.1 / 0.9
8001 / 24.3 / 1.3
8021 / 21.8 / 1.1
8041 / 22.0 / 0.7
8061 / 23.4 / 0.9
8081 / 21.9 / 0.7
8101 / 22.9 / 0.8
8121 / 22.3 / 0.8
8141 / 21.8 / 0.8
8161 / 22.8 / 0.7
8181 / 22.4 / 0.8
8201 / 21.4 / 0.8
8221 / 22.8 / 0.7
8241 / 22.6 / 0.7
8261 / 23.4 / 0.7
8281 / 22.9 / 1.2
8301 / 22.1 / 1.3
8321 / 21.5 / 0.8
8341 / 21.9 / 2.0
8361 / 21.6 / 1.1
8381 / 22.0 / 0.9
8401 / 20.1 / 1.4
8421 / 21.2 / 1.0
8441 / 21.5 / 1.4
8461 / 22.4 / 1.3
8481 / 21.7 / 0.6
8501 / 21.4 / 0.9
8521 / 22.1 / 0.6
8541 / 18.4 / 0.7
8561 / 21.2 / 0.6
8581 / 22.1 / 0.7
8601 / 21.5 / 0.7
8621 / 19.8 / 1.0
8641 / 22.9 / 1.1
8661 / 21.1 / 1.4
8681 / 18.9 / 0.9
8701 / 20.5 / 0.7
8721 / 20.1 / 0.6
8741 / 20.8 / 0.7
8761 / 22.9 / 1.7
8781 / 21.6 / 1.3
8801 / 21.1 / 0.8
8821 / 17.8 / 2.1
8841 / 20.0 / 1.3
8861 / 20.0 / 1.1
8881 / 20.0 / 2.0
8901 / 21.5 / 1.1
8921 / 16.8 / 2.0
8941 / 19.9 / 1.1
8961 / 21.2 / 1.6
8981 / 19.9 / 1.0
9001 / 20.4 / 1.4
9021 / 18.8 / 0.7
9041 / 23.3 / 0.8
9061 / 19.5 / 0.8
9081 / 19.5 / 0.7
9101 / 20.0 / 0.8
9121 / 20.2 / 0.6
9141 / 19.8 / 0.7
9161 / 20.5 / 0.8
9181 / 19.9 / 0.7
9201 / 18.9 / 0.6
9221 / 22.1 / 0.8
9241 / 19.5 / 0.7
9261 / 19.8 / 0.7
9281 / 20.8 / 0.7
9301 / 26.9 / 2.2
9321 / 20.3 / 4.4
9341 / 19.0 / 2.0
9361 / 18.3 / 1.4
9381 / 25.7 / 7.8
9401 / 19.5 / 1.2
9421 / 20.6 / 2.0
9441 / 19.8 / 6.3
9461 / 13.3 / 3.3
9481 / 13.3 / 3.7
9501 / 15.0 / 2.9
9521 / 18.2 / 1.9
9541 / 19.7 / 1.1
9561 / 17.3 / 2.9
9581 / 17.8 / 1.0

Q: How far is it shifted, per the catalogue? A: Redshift 0.00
